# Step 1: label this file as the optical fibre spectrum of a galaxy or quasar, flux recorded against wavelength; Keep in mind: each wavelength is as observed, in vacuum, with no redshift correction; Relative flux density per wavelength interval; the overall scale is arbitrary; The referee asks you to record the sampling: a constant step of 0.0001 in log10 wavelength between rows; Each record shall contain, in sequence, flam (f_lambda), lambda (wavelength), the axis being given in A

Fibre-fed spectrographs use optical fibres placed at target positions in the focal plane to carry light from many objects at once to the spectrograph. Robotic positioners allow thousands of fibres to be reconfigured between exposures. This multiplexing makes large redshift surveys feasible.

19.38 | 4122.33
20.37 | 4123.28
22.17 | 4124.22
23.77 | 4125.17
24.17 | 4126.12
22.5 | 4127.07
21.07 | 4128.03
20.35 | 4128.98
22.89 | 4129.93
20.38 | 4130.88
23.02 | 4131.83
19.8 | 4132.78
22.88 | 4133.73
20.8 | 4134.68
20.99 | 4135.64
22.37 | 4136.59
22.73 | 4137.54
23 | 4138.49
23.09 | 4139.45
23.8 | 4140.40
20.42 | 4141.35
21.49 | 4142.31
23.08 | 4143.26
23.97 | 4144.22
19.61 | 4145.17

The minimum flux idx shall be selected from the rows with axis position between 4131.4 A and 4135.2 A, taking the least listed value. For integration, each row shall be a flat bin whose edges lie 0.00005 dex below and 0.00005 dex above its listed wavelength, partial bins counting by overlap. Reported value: 19.8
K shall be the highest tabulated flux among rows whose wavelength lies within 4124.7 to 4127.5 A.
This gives 24.17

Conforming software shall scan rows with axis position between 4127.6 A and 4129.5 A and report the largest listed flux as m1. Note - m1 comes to 21.07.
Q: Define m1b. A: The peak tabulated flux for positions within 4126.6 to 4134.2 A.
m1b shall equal 23.02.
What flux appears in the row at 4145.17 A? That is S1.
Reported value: 19.61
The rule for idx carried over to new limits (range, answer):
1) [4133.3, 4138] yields 20.8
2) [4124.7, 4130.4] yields 20.35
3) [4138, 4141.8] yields 20.42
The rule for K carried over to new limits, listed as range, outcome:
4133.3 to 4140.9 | 23.8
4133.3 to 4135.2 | 22.88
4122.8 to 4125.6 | 23.77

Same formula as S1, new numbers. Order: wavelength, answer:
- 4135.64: 20.99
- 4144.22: 23.97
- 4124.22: 22.17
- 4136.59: 22.37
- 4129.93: 22.89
